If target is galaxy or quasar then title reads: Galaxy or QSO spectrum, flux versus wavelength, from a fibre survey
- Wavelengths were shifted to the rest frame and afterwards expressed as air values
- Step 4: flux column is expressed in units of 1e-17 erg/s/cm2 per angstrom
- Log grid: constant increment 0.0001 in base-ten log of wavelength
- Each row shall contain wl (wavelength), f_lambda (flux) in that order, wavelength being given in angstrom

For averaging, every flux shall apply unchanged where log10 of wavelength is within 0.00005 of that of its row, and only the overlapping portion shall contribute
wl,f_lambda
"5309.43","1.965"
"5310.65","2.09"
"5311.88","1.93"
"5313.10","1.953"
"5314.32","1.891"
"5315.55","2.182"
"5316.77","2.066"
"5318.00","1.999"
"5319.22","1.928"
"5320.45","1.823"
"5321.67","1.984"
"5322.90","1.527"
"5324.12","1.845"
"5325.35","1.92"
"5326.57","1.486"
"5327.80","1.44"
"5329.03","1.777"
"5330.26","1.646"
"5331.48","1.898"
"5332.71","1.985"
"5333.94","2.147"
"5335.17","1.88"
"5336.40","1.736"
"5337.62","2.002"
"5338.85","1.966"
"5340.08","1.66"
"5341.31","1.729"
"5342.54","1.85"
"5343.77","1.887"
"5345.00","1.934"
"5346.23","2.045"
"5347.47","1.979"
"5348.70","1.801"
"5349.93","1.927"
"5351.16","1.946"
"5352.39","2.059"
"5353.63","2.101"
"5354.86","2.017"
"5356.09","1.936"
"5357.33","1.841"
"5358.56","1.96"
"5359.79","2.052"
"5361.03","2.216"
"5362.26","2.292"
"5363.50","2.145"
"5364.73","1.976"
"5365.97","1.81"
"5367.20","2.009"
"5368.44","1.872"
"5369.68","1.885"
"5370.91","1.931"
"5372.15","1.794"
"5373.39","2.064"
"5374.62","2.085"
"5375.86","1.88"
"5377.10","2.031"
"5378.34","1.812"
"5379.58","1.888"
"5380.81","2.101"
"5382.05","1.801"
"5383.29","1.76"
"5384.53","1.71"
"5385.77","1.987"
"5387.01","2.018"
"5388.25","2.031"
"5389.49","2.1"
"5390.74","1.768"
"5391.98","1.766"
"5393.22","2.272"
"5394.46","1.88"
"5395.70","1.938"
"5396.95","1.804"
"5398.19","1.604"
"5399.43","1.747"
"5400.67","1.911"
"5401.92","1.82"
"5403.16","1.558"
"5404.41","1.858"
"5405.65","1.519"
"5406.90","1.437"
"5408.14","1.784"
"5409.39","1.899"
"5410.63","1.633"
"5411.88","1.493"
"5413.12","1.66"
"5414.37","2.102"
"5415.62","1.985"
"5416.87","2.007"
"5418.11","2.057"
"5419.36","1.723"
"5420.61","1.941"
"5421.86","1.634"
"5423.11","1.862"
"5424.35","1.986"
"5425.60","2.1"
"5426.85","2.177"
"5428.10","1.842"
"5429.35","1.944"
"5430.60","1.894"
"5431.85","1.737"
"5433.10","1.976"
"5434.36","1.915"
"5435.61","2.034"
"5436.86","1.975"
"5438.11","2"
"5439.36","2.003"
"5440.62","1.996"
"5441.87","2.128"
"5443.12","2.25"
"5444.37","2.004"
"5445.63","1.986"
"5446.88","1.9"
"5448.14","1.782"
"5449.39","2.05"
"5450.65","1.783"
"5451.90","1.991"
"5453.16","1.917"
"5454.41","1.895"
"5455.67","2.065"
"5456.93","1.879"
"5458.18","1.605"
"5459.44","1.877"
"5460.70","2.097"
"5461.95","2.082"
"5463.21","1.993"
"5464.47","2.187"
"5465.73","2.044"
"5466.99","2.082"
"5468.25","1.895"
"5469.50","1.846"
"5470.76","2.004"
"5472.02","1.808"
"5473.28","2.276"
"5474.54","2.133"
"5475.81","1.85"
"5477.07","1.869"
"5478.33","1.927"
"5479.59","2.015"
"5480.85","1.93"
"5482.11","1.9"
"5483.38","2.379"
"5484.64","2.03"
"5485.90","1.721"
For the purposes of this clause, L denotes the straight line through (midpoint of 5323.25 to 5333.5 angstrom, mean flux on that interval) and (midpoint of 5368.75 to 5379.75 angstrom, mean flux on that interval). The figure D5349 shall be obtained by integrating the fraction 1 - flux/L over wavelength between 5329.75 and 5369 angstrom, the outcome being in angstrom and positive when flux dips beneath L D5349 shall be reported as -2.5 angstrom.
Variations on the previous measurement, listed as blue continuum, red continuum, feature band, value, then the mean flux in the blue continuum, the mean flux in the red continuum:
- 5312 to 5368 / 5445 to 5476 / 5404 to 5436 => 1.56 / 1.92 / 1.96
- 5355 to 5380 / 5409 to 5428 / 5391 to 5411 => 1.43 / 1.98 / 1.88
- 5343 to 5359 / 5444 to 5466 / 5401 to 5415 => 1.73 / 1.95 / 1.95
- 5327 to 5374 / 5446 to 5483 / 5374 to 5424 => 2.35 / 1.92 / 1.96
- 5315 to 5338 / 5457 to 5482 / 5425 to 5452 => -0.40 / 1.85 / 1.97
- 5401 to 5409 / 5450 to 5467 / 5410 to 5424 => -0.72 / 1.68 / 1.96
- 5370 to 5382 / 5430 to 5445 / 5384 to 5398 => 0.23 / 1.95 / 1.99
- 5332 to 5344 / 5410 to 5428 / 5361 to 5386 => -0.86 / 1.88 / 1.88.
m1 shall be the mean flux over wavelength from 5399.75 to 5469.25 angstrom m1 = 1.91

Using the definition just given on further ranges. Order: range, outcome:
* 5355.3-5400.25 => 1.94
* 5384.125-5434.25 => 1.86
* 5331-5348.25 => 1.91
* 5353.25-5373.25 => 1.99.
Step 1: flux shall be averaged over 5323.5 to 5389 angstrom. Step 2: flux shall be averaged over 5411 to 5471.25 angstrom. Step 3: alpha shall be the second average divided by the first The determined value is 1.01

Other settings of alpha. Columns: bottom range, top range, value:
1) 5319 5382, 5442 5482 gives 1.03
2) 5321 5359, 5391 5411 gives 0.95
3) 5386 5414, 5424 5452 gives 1.10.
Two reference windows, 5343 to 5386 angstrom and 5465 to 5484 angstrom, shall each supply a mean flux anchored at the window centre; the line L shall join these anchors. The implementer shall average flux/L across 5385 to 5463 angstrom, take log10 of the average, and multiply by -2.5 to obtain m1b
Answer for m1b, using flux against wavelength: 0.05 mag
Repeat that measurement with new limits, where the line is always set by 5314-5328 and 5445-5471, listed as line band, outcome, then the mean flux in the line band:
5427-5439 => 0.00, 1.94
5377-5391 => -0.01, 1.92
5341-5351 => -0.02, 1.9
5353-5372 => -0.07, 2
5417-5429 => 0.00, 1.93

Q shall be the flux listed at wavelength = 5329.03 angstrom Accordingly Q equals 1.777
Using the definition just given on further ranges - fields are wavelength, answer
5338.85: 1.966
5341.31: 1.729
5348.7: 1.801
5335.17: 1.88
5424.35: 1.986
